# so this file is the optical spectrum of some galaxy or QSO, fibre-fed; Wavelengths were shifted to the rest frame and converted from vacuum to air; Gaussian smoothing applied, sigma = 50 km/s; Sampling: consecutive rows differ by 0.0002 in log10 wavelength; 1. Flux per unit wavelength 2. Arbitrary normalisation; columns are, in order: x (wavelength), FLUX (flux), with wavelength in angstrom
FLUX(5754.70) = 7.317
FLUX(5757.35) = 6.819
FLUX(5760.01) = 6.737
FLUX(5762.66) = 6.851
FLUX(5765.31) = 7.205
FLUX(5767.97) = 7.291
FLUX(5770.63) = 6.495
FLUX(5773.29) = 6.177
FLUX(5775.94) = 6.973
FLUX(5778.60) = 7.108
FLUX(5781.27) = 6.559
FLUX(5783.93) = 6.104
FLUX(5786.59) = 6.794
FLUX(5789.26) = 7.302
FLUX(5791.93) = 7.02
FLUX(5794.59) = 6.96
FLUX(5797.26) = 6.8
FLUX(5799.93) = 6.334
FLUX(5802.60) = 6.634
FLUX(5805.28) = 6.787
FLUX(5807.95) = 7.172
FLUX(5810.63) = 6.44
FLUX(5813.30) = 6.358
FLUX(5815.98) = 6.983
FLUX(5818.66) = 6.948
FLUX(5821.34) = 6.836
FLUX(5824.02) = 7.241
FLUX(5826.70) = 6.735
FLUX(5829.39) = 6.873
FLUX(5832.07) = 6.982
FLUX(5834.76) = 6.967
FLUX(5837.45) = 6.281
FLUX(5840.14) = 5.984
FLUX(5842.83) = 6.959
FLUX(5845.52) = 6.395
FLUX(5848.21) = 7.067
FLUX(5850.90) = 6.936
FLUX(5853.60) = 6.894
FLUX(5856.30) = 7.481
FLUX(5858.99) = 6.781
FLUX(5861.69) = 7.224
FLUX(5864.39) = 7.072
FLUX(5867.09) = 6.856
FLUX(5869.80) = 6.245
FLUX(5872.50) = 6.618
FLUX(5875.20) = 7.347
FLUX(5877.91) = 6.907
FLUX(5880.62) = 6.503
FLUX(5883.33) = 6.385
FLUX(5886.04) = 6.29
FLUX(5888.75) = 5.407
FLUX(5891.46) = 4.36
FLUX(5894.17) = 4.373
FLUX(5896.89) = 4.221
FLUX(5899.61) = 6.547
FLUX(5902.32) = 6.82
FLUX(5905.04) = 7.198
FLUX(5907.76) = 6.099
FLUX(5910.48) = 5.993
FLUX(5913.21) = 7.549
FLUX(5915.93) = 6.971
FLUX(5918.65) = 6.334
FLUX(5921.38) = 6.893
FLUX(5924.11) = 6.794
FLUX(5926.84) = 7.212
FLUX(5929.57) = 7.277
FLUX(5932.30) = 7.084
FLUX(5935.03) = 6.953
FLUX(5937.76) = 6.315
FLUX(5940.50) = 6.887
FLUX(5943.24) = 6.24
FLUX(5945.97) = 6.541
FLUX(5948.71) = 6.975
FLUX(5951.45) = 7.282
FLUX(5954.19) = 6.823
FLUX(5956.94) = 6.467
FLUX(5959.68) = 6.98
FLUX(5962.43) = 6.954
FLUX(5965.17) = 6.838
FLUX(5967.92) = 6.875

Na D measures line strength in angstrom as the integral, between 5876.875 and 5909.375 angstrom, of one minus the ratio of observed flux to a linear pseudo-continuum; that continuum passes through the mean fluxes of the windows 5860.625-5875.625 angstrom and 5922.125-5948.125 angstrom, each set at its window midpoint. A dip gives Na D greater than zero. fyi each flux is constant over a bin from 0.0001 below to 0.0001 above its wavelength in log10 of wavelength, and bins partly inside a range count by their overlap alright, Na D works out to 4.4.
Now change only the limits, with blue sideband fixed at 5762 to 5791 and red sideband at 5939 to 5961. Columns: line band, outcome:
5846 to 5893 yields 1.3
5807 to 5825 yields -0.1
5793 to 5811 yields 0.1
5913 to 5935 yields -0.7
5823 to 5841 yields 0.2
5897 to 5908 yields 0.5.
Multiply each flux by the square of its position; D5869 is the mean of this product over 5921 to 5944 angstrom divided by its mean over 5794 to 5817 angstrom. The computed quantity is 1.1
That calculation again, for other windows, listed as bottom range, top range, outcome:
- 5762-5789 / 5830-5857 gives 1.02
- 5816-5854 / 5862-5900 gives 0.91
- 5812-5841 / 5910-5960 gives 1.05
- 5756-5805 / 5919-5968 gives 1.07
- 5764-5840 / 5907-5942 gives 1.05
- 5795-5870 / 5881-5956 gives 0.97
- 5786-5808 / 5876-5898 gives 0.84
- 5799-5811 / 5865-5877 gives 1.04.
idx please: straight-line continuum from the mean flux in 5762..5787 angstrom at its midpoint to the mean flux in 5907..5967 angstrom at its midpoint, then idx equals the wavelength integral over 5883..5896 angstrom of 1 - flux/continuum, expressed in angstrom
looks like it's 3.0 angstrom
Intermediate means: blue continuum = 6.75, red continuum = 6.8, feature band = 5.24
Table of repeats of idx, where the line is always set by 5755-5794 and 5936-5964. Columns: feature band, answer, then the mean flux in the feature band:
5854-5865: -0.5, 7.12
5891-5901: 2.7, 4.93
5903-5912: 0.4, 6.47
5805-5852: 0.2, 6.77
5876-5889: 0.7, 6.42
